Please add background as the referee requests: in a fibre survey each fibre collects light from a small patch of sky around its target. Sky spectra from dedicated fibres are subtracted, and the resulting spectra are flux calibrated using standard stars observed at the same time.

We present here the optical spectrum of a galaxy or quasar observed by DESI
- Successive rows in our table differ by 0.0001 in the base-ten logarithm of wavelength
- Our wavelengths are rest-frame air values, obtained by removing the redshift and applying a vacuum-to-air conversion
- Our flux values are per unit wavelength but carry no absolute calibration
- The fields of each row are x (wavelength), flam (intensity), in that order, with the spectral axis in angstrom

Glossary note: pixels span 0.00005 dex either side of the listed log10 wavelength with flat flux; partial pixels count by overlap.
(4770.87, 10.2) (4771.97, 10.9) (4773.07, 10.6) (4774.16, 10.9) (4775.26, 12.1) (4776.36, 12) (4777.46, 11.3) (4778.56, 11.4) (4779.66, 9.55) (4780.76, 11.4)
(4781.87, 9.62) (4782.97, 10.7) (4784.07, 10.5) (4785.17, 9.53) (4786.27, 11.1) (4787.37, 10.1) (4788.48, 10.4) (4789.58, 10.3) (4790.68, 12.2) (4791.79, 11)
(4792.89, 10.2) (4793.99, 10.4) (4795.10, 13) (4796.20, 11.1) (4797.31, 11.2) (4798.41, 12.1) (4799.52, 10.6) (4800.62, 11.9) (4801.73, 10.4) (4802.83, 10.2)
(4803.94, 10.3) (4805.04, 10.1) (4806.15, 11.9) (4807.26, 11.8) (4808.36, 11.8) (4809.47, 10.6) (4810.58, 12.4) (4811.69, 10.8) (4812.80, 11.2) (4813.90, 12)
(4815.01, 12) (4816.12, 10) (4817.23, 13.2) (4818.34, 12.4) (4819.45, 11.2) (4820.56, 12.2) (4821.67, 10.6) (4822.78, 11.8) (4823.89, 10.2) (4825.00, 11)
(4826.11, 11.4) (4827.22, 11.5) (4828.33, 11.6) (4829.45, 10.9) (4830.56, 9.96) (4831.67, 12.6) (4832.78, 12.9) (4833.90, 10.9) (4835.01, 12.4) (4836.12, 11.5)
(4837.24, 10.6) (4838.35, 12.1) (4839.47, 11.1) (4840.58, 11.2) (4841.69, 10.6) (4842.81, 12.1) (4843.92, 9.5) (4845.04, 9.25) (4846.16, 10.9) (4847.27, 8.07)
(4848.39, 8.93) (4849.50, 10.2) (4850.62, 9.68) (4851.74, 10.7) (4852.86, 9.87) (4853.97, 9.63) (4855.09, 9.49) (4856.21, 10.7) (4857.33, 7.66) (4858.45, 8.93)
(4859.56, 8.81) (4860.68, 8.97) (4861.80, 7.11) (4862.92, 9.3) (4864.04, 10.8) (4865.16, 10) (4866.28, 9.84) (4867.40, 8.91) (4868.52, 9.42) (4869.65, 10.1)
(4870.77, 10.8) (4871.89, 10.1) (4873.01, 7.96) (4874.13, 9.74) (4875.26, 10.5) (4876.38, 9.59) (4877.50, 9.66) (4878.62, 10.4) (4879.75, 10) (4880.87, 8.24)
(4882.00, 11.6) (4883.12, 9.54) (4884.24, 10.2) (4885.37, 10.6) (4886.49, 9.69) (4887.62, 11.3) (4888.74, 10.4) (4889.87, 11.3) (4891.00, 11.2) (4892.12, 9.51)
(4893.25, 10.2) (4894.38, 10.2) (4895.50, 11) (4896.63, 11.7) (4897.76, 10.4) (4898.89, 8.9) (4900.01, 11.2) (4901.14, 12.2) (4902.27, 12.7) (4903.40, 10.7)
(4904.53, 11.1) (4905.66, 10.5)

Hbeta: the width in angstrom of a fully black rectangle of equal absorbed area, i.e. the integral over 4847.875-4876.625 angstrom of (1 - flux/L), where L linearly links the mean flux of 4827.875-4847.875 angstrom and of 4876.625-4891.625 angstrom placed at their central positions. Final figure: 3.0 angstrom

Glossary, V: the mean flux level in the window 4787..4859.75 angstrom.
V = 10.9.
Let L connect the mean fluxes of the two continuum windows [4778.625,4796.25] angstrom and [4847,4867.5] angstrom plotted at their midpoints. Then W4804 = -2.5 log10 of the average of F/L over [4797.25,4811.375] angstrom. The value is -0.08 mag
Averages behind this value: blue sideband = 10.7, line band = 11.2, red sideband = 9.38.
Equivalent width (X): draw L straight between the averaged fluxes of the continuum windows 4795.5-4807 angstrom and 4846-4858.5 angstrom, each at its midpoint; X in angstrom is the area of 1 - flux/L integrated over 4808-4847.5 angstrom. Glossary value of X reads -3.9 angstrom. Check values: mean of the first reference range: 11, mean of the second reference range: 9.55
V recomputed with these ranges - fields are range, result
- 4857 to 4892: 9.78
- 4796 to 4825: 11.3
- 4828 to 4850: 10.9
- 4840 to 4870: 9.65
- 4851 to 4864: 9.27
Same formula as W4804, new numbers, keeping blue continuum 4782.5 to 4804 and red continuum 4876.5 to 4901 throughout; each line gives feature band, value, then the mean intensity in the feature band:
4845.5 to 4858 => 0.10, 9.61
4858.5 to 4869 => 0.14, 9.23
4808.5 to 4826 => -0.07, 11.4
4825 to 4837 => -0.08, 11.5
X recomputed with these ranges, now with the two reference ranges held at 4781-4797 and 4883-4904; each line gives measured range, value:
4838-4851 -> 0.5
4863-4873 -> 0.8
